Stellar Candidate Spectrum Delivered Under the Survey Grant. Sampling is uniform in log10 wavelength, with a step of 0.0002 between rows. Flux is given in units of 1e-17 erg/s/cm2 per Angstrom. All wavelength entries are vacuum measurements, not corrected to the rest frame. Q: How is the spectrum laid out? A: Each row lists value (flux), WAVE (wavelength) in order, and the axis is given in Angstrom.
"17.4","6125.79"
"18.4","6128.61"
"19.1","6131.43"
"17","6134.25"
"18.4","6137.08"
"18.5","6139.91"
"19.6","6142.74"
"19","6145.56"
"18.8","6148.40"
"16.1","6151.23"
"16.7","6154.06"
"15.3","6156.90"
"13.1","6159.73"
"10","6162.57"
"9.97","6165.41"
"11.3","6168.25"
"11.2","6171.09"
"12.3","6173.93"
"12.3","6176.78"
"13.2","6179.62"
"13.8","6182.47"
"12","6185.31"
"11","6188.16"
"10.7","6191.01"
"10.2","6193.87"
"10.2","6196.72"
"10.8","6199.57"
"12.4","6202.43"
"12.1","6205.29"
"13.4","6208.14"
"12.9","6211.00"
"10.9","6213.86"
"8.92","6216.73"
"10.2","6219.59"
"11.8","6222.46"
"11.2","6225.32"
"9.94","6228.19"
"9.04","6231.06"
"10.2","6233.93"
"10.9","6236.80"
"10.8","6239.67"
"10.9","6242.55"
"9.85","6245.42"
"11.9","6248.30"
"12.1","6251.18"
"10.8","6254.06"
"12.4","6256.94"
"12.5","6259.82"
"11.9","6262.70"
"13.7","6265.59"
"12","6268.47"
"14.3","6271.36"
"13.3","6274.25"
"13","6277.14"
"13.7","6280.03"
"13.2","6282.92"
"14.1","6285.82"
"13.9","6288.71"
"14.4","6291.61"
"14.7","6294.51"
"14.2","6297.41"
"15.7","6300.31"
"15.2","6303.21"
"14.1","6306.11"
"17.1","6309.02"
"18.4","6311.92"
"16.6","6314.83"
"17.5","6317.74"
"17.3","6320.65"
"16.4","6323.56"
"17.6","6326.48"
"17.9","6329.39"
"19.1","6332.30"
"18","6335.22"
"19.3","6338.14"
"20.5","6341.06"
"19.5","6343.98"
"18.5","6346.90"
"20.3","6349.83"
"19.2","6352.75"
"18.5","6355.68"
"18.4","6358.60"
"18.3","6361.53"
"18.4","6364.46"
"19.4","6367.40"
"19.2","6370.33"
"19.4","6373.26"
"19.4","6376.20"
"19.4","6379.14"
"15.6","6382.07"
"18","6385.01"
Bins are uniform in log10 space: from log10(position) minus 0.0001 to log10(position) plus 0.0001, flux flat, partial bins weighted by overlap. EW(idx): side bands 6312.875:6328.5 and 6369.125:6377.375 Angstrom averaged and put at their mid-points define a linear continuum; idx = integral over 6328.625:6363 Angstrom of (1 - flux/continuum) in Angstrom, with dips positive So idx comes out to -1.5 Angstrom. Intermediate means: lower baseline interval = 17.1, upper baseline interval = 19.3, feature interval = 19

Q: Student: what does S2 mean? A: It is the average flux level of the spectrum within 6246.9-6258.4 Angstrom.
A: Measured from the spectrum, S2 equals 11.8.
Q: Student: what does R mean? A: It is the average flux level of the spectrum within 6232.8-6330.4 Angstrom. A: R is 13.9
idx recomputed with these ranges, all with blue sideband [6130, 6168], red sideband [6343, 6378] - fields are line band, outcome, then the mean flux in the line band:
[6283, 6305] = 4.4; 14.5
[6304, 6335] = 2.2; 17.2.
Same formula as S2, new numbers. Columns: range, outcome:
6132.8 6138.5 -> 17.7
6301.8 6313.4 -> 16.2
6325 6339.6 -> 18.4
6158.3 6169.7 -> 11.1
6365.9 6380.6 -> 19.3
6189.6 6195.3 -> 10.4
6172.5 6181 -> 12.6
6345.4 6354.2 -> 19.3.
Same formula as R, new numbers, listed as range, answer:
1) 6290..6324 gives 15.9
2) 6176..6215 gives 11.9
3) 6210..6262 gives 11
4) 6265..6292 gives 13.5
